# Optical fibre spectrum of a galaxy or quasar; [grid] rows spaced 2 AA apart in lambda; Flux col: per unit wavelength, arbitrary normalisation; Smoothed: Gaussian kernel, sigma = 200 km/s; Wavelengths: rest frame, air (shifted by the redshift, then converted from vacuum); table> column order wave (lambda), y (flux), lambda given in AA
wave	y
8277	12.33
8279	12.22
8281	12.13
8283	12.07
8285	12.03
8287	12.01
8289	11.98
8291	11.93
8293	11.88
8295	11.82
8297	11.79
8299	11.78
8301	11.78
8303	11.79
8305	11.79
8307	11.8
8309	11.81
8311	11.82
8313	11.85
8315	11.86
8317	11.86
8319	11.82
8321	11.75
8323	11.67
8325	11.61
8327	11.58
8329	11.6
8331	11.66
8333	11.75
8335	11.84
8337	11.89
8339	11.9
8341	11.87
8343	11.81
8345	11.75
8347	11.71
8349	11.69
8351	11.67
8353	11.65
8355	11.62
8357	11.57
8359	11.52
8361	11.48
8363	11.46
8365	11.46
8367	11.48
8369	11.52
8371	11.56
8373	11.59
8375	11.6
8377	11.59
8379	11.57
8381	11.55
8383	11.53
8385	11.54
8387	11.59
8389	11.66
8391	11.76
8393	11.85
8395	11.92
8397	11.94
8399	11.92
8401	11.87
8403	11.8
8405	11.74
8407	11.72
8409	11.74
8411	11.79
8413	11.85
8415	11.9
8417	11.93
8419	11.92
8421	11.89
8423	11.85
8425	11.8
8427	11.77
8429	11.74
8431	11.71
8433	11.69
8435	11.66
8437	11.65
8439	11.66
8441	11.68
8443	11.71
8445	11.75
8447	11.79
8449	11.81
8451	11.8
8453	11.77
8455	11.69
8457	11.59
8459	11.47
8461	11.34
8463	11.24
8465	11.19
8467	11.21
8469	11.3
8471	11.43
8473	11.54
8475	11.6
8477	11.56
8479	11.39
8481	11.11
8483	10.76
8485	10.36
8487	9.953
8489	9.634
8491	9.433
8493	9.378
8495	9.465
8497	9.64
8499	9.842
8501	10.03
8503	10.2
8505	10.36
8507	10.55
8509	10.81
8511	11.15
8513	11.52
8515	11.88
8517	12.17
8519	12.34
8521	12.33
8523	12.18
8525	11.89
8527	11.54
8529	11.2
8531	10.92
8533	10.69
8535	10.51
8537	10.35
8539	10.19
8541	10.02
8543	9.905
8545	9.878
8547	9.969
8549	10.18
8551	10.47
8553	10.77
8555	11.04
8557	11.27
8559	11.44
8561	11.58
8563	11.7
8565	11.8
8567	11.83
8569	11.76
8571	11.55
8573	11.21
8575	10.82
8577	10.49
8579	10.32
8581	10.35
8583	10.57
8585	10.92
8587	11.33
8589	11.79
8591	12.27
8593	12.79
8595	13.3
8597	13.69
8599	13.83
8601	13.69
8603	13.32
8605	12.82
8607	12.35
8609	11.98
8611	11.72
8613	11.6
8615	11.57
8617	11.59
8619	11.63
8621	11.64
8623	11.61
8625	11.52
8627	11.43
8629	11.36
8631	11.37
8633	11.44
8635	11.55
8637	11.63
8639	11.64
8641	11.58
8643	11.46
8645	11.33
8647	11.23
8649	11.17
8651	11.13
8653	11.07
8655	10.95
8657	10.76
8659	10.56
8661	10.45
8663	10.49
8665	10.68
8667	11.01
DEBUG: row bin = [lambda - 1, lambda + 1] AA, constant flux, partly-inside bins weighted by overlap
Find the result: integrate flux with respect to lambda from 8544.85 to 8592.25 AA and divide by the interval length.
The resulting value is 11.1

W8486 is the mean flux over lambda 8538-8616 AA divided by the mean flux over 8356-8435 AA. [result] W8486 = 0.98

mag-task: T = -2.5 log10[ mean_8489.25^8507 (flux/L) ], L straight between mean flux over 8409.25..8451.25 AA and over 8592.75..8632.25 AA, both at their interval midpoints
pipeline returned 0.21 mag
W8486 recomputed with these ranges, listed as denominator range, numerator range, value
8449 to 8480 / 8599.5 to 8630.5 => 1.05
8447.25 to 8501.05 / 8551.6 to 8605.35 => 1.08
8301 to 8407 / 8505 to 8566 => 0.95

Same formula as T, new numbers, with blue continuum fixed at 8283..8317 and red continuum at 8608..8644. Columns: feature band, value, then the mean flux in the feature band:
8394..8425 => -0.01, 11.9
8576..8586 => 0.11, 10.5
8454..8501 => 0.09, 10.8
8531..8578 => 0.08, 10.8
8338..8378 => 0.02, 11.6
